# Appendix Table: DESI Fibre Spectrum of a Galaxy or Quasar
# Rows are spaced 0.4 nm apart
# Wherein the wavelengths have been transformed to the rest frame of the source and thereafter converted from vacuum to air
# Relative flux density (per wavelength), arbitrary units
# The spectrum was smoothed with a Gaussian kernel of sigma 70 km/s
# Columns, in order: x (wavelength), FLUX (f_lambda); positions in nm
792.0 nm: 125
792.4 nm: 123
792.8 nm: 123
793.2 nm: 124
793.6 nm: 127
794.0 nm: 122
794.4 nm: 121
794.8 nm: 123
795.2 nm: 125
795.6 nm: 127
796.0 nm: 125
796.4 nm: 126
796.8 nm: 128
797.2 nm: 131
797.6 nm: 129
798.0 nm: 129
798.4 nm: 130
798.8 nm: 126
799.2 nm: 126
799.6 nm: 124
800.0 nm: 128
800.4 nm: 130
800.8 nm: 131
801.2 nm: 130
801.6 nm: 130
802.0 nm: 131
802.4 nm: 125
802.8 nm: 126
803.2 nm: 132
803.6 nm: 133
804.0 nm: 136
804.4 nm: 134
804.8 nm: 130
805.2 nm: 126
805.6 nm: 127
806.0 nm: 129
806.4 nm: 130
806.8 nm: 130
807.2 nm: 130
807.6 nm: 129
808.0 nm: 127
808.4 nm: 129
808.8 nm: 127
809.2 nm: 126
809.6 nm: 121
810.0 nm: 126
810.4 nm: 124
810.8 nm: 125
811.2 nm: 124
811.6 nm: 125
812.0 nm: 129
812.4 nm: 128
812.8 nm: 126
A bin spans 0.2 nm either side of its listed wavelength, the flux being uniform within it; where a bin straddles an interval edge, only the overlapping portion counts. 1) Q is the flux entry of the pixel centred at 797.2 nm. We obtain 131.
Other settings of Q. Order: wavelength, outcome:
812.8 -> 126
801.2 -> 130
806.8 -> 130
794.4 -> 121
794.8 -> 123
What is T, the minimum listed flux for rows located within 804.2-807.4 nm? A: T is 126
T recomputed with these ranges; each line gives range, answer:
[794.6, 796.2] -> 123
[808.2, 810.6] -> 121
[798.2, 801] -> 124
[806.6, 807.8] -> 129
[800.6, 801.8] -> 130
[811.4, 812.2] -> 125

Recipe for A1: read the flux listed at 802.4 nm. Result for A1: 125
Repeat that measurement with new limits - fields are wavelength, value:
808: 127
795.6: 127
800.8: 131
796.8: 128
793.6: 127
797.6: 129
